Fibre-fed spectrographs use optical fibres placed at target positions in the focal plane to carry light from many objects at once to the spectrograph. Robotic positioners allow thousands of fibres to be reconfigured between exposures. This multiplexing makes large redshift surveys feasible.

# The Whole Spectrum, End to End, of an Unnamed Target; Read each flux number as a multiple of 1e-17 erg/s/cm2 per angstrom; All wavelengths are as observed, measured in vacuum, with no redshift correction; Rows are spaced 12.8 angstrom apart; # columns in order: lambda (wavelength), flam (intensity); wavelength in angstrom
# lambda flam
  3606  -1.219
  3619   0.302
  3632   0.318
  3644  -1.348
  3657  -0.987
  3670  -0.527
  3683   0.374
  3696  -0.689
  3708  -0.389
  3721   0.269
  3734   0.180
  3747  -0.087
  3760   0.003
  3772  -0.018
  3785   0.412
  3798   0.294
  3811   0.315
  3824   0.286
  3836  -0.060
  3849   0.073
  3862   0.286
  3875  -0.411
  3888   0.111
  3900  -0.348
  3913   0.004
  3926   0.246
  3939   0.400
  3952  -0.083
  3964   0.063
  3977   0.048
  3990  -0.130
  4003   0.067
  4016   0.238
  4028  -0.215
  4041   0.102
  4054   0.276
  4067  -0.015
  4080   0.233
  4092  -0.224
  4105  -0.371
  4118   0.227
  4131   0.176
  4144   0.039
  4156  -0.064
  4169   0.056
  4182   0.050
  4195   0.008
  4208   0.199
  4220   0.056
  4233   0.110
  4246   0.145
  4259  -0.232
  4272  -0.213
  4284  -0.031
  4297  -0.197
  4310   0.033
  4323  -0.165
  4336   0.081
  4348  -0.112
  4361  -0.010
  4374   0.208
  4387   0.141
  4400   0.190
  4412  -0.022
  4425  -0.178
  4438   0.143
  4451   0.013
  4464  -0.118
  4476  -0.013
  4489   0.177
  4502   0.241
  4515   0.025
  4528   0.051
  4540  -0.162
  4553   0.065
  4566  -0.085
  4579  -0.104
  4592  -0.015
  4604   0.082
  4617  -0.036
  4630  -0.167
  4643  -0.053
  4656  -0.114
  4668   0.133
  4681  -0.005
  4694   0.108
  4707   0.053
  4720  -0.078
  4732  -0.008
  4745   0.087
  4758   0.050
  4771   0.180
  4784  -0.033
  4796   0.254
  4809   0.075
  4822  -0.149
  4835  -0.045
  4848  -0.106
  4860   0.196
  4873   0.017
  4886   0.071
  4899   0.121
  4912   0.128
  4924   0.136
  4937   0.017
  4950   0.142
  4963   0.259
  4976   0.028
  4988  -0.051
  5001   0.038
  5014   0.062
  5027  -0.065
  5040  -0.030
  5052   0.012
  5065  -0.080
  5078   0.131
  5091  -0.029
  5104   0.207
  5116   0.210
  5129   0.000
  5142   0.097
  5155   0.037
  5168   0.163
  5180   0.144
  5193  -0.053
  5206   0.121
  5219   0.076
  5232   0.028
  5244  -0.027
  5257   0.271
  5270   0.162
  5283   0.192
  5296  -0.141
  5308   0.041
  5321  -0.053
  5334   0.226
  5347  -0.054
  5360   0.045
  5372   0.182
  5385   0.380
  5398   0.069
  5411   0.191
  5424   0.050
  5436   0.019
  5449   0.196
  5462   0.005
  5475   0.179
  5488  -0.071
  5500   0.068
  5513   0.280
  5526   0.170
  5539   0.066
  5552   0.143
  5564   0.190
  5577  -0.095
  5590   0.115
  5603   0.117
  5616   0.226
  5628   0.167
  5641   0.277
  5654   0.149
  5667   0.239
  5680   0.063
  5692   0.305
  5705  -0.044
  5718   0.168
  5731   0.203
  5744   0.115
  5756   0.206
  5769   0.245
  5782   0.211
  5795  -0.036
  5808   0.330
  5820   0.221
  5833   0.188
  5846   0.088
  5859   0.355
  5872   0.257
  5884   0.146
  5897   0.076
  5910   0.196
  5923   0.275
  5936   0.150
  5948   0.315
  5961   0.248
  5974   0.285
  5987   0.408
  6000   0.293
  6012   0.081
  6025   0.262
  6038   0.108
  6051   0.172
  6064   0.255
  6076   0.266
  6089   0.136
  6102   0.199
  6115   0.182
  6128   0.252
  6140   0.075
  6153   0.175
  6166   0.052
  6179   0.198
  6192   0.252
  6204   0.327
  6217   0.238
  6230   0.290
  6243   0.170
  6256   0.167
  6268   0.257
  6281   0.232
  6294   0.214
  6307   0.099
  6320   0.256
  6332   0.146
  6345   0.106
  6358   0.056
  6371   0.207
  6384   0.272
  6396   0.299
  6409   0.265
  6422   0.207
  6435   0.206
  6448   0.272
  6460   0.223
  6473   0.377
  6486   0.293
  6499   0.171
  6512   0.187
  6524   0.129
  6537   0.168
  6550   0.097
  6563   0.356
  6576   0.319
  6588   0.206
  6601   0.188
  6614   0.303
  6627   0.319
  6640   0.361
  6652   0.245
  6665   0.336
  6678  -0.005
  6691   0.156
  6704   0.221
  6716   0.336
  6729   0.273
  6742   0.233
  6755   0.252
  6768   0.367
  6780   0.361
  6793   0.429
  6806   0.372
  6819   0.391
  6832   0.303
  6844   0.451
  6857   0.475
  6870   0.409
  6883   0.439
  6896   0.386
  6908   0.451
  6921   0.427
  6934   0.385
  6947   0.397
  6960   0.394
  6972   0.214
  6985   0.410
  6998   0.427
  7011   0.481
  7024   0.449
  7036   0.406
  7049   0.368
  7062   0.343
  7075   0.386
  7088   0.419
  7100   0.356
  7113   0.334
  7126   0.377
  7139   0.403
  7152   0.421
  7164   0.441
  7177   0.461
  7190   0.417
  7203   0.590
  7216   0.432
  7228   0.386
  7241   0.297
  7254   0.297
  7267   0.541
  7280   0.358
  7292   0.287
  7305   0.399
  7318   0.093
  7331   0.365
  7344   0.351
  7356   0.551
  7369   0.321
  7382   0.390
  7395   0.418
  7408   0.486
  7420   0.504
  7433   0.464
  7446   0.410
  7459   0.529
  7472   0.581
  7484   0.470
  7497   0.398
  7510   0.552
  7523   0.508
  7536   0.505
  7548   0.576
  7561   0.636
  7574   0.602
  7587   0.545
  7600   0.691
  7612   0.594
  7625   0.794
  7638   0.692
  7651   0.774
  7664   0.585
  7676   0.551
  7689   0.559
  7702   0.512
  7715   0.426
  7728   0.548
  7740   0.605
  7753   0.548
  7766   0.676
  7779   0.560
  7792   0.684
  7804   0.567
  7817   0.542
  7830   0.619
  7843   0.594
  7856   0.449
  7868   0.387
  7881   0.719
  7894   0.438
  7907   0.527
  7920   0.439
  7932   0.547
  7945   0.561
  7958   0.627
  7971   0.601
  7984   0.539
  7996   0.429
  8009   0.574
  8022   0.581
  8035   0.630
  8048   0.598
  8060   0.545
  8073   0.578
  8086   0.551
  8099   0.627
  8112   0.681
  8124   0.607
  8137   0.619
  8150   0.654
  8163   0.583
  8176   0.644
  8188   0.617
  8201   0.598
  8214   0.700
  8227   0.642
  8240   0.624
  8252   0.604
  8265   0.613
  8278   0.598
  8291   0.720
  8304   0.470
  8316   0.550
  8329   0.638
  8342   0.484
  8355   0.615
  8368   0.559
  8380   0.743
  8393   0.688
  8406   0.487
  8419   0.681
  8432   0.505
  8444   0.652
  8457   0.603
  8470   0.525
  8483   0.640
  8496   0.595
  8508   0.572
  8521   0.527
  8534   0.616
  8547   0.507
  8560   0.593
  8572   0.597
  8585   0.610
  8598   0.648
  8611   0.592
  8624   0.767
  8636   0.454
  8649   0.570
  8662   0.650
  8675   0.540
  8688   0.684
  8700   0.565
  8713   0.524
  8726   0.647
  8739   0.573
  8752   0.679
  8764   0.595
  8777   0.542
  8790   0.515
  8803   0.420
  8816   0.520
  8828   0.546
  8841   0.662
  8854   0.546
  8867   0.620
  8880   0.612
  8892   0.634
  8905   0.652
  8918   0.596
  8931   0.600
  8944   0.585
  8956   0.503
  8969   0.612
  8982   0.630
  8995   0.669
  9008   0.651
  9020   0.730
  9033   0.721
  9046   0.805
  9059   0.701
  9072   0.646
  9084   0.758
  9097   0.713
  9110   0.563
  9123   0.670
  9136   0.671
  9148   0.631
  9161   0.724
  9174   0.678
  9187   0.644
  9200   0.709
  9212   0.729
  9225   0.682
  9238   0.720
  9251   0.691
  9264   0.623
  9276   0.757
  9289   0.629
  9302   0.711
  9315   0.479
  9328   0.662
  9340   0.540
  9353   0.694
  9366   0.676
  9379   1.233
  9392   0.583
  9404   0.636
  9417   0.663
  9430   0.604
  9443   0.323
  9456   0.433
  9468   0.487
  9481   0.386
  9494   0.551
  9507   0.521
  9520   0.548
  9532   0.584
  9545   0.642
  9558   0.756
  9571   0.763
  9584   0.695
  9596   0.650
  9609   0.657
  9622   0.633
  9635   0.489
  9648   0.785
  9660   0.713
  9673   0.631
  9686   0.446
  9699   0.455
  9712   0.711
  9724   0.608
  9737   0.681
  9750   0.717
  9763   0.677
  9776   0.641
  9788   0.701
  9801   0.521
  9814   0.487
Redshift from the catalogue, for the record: 0.698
